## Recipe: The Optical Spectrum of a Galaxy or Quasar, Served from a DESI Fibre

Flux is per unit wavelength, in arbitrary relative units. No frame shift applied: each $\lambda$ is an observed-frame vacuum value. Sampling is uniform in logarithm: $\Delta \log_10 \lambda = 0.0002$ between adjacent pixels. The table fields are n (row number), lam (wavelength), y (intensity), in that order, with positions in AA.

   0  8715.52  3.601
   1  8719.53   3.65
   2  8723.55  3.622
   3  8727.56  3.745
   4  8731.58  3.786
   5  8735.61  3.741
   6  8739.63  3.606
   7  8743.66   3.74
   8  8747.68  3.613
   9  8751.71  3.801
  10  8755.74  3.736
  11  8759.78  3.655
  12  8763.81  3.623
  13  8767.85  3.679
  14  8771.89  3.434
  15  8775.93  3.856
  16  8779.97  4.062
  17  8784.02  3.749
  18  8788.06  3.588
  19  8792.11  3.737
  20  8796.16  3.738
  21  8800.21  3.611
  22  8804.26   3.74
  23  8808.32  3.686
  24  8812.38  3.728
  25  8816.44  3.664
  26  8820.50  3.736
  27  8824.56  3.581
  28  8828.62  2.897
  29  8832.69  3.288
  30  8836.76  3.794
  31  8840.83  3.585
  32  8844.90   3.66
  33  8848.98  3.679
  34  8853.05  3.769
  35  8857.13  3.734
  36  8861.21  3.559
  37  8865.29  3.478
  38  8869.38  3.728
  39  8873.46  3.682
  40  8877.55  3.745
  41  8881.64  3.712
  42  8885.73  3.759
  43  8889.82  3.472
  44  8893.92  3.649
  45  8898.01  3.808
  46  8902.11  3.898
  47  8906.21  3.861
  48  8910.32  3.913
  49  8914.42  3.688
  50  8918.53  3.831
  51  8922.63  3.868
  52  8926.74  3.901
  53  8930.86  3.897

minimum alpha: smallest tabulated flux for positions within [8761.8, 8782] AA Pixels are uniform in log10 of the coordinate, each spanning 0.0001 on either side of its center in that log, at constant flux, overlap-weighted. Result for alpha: 3.434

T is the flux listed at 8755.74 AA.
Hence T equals 3.736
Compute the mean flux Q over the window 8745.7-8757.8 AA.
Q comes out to 3.71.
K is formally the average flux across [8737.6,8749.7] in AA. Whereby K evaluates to 3.66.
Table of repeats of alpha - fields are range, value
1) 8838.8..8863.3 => 3.559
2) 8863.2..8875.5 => 3.478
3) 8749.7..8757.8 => 3.736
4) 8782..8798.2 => 3.588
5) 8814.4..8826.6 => 3.581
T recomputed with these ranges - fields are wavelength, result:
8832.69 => 3.288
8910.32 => 3.913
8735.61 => 3.741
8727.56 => 3.745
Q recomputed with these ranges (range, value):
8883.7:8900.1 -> 3.67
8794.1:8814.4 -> 3.7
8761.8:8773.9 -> 3.58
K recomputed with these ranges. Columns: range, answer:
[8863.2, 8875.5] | 3.63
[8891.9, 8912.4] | 3.83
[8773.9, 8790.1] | 3.81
